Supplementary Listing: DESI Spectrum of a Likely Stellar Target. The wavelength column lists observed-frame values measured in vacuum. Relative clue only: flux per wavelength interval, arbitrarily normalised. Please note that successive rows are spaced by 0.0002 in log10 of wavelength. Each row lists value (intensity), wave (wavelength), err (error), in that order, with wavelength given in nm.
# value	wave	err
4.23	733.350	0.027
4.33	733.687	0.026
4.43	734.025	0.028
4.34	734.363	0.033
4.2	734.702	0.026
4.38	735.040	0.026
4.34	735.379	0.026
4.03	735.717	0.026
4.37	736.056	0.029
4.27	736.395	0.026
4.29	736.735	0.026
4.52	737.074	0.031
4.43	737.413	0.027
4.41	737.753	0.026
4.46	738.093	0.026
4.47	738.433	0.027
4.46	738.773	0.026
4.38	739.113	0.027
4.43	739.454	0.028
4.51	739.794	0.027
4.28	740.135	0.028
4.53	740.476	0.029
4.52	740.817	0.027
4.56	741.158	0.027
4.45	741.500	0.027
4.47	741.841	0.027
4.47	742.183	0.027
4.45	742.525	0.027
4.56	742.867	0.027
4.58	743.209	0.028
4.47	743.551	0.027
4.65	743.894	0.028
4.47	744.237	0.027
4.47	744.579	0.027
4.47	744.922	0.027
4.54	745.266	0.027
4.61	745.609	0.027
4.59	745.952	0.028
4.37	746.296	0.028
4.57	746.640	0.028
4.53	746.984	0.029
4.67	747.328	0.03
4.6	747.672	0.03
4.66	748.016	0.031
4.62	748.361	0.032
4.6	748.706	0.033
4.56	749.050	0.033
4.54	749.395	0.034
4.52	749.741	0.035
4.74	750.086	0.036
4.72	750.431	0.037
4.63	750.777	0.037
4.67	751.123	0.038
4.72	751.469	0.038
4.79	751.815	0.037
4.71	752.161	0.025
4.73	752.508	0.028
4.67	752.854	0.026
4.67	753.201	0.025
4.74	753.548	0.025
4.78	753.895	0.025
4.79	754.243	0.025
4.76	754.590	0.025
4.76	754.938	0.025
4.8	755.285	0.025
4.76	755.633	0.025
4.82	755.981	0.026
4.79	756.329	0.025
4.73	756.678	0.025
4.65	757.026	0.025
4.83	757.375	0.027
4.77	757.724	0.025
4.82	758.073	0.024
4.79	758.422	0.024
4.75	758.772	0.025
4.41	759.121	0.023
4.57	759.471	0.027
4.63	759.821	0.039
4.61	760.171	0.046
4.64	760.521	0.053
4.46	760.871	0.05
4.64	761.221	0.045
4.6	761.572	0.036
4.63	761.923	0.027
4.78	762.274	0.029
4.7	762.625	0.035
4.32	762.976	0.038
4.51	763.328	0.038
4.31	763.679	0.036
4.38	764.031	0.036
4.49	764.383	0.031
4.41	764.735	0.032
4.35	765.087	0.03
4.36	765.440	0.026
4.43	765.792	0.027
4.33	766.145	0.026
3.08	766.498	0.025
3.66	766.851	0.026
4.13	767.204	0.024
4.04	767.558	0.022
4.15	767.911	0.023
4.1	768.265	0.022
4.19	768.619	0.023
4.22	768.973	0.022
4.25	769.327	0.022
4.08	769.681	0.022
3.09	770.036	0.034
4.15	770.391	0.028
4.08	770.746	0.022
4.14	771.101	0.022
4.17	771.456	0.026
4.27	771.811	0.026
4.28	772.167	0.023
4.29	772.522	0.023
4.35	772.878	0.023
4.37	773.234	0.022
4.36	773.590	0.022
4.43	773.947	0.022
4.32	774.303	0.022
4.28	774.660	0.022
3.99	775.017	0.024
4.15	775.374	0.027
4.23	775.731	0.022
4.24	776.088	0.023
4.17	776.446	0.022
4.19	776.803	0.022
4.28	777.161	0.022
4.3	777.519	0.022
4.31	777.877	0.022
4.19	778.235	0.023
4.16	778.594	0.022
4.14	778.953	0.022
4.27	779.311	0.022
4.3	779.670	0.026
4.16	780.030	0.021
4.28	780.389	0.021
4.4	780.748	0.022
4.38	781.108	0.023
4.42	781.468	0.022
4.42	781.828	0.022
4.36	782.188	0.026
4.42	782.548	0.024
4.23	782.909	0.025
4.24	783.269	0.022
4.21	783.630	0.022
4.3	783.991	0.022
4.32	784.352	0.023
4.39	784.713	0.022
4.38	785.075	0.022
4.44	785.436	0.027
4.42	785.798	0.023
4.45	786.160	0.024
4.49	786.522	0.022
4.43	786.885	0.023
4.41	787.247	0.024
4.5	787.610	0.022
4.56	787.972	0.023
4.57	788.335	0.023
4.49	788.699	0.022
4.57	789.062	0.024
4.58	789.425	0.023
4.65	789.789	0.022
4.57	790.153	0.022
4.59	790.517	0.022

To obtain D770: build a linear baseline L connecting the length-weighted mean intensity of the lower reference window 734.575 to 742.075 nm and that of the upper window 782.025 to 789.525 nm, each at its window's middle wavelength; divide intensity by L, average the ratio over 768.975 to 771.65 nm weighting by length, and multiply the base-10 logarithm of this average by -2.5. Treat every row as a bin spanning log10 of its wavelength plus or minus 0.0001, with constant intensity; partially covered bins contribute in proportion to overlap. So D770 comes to 0.10 mag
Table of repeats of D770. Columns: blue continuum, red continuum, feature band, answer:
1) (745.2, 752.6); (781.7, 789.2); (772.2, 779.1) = 0.054 mag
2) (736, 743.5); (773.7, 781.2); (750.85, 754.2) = -0.081 mag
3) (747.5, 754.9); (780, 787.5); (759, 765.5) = 0.013 mag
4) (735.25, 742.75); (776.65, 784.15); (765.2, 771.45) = 0.075 mag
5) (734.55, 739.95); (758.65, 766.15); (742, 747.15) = -0.025 mag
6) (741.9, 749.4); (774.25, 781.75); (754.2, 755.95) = -0.075 mag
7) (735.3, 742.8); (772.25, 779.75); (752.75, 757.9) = -0.098 mag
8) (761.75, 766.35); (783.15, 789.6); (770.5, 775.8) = 0.049 mag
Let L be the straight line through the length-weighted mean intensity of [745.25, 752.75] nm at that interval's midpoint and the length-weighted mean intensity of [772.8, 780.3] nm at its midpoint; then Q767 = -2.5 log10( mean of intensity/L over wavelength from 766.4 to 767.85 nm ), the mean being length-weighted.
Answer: 0.15 mag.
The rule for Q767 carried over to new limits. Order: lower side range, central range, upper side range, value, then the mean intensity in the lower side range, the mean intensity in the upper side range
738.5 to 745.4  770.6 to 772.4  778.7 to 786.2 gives 0.04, 4.49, 4.33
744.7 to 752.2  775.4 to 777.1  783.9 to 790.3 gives 0.08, 4.61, 4.48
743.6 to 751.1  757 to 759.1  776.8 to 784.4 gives -0.06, 4.58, 4.29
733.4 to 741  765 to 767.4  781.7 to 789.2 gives 0.09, 4.38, 4.41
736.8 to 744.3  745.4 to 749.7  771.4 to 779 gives -0.03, 4.48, 4.25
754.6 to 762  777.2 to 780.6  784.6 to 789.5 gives 0.07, 4.69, 4.48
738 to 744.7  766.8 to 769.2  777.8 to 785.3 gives 0.07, 4.48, 4.3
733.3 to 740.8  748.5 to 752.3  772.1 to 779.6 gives -0.08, 4.37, 4.25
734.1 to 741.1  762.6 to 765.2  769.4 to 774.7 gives -0.05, 4.38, 4.18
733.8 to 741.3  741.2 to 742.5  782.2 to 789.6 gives -0.02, 4.39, 4.42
